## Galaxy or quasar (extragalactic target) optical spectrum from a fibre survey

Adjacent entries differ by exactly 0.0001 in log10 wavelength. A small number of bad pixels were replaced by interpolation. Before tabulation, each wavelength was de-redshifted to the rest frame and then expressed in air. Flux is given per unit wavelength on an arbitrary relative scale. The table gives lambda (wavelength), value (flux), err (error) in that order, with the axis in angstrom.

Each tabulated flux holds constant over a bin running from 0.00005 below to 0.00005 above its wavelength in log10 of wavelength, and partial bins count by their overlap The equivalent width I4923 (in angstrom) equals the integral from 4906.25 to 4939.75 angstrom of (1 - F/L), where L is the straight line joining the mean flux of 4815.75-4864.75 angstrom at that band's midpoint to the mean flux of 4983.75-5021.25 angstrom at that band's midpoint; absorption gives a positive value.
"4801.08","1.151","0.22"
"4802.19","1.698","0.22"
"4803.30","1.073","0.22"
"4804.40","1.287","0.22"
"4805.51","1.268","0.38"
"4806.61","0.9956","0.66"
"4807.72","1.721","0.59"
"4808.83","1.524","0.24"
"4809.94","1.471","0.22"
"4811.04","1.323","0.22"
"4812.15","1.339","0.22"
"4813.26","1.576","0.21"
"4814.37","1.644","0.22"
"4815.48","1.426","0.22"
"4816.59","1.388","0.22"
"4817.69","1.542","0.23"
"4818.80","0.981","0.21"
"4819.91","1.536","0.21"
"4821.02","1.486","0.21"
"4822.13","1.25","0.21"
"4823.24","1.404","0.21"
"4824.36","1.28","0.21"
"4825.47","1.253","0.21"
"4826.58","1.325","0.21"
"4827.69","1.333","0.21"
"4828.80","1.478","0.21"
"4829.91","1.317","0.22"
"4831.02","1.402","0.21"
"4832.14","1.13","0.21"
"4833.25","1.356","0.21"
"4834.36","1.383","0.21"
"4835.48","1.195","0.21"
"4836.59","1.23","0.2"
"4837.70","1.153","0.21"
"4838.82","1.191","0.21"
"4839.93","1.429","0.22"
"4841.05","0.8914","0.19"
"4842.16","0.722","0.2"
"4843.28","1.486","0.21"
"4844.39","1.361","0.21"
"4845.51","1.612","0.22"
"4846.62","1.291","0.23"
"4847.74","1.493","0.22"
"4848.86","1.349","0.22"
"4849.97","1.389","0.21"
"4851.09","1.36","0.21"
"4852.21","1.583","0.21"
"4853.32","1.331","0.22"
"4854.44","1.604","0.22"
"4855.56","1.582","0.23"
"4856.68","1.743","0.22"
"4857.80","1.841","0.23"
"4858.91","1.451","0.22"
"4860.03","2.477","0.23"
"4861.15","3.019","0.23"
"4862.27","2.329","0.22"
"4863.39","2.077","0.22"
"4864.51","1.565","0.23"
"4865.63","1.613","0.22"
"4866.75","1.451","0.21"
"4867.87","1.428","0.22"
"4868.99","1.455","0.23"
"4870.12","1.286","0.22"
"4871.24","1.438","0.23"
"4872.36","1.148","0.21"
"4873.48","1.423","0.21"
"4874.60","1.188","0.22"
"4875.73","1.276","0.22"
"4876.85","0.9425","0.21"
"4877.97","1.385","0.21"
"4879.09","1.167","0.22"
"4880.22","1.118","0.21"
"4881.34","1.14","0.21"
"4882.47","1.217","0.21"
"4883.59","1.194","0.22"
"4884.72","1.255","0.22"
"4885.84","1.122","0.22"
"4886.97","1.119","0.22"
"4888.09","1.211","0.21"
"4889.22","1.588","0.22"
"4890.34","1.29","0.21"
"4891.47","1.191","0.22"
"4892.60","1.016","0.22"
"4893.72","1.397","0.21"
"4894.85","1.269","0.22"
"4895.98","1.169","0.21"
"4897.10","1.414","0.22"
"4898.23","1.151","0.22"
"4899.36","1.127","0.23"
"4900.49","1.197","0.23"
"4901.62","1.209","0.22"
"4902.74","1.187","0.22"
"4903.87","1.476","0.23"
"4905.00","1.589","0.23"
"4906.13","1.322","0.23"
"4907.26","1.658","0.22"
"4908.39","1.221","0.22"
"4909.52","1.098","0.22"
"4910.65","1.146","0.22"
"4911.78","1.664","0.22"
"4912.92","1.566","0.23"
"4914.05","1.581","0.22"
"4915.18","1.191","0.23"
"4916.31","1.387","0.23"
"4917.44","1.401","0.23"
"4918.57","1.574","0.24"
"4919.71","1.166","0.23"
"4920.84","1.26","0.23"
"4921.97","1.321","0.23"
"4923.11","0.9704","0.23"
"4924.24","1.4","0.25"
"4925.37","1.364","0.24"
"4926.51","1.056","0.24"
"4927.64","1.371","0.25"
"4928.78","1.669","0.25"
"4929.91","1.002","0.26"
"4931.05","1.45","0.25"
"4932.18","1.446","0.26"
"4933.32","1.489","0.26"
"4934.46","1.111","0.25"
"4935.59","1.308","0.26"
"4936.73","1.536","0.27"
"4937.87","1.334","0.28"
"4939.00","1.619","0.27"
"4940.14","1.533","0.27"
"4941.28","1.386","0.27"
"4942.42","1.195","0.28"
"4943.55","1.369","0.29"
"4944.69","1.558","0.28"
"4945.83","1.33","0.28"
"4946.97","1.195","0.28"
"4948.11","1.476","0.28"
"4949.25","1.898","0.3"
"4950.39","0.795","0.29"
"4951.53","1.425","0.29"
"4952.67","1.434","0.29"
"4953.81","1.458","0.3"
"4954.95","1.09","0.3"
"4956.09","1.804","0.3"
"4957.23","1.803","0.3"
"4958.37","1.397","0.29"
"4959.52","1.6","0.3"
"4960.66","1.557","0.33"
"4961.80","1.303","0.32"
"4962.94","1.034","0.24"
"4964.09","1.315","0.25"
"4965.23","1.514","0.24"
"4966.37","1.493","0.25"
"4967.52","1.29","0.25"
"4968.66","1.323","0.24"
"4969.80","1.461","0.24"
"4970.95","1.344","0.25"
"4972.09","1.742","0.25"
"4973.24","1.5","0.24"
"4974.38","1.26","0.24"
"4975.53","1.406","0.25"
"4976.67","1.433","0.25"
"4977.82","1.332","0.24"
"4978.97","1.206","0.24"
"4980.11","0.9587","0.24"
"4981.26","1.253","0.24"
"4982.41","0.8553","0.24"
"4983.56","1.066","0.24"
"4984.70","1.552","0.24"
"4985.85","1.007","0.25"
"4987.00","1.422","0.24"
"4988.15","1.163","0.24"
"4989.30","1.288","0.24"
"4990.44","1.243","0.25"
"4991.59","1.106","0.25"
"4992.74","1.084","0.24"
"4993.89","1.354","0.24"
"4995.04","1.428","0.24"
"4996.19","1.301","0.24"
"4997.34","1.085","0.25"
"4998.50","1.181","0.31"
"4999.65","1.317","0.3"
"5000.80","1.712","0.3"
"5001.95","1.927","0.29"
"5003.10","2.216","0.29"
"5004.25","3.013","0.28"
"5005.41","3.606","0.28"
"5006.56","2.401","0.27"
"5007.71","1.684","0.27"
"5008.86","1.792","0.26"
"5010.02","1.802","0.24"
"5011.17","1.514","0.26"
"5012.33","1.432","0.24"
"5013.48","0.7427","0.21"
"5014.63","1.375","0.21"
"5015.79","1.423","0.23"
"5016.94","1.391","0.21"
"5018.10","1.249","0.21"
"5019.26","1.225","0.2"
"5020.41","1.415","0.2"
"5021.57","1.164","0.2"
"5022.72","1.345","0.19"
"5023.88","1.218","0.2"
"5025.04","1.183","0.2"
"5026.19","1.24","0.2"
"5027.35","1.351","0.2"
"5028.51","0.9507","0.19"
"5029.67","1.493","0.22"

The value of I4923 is 3.25 angstrom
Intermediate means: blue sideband 1.47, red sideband 1.54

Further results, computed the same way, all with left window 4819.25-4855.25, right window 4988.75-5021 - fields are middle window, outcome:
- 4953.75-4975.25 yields 1.2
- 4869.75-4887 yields 2.2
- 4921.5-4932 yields 1.2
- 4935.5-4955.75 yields 1.4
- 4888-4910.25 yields 2.1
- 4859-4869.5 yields -4.2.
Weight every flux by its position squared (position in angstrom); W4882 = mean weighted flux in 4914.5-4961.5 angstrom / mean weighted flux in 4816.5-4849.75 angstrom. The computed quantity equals 1.1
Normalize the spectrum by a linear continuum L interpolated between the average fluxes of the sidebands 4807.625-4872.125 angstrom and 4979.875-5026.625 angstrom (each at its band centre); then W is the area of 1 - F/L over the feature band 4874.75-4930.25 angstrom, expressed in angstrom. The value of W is 6.9 angstrom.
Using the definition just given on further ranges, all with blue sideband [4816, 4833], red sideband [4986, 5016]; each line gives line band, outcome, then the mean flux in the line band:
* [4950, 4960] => 0.6 angstrom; 1.43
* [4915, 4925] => 1.2 angstrom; 1.3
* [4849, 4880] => -3.8 angstrom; 1.57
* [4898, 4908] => 0.9 angstrom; 1.33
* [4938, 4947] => 0.6 angstrom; 1.41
